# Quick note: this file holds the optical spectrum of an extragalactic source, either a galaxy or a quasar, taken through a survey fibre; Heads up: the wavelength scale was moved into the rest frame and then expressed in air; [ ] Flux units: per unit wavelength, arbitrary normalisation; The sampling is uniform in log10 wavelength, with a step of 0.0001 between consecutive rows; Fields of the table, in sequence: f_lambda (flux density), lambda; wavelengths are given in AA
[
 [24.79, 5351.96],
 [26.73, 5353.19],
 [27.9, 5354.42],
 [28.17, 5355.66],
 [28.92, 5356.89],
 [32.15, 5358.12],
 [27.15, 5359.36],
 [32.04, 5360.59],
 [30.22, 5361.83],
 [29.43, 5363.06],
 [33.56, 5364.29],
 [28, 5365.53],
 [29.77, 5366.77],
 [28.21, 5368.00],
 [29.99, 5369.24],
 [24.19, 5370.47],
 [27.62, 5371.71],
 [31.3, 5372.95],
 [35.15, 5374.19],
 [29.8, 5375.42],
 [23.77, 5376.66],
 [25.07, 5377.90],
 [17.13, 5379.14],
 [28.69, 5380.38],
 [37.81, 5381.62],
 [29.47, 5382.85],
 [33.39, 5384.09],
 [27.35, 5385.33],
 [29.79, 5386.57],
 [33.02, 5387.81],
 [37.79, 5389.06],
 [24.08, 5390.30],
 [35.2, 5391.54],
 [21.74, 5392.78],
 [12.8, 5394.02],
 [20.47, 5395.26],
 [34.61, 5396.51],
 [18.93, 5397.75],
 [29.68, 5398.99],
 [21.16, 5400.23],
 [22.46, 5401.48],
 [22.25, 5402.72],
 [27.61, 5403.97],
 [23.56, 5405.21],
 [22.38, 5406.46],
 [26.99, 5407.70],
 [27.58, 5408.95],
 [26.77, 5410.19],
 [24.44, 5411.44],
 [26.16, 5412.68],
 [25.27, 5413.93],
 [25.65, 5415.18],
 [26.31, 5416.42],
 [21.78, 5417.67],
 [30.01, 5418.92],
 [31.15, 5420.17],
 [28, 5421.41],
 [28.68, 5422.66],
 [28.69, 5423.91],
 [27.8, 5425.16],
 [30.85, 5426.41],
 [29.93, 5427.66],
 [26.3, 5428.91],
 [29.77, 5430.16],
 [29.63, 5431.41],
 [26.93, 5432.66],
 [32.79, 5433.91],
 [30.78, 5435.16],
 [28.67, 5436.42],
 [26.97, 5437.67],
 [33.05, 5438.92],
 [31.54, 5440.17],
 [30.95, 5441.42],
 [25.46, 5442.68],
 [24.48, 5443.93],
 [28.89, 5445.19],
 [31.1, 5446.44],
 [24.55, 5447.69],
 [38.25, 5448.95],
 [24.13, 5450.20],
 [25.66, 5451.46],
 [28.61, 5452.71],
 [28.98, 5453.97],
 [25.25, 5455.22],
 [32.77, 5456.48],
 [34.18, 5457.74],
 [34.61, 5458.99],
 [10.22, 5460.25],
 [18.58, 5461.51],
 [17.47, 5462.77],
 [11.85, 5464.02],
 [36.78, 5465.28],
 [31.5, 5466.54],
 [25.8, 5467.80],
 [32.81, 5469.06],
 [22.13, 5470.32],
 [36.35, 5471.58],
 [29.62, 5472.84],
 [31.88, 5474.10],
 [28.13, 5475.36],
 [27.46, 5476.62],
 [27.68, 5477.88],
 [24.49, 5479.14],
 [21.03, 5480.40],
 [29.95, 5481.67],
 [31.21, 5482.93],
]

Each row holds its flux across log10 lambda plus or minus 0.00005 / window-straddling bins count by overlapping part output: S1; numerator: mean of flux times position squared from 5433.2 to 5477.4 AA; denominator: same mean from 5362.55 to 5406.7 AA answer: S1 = 1.0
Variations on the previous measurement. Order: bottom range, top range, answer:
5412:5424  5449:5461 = 1.03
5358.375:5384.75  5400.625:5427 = 0.92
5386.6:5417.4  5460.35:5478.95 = 1.05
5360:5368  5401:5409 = 0.82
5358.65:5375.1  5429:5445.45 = 1.00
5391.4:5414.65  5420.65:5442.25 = 1.21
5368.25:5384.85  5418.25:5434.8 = 1.04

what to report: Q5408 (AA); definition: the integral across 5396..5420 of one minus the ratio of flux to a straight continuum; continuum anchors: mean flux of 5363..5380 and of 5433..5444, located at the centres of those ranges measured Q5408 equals 2.8 AA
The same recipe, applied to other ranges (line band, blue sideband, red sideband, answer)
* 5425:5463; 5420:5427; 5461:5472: -0.84 AA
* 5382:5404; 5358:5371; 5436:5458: 1.84 AA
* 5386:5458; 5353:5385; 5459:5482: -0.56 AA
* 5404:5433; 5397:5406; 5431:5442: -0.31 AA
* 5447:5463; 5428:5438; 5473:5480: 1.02 AA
